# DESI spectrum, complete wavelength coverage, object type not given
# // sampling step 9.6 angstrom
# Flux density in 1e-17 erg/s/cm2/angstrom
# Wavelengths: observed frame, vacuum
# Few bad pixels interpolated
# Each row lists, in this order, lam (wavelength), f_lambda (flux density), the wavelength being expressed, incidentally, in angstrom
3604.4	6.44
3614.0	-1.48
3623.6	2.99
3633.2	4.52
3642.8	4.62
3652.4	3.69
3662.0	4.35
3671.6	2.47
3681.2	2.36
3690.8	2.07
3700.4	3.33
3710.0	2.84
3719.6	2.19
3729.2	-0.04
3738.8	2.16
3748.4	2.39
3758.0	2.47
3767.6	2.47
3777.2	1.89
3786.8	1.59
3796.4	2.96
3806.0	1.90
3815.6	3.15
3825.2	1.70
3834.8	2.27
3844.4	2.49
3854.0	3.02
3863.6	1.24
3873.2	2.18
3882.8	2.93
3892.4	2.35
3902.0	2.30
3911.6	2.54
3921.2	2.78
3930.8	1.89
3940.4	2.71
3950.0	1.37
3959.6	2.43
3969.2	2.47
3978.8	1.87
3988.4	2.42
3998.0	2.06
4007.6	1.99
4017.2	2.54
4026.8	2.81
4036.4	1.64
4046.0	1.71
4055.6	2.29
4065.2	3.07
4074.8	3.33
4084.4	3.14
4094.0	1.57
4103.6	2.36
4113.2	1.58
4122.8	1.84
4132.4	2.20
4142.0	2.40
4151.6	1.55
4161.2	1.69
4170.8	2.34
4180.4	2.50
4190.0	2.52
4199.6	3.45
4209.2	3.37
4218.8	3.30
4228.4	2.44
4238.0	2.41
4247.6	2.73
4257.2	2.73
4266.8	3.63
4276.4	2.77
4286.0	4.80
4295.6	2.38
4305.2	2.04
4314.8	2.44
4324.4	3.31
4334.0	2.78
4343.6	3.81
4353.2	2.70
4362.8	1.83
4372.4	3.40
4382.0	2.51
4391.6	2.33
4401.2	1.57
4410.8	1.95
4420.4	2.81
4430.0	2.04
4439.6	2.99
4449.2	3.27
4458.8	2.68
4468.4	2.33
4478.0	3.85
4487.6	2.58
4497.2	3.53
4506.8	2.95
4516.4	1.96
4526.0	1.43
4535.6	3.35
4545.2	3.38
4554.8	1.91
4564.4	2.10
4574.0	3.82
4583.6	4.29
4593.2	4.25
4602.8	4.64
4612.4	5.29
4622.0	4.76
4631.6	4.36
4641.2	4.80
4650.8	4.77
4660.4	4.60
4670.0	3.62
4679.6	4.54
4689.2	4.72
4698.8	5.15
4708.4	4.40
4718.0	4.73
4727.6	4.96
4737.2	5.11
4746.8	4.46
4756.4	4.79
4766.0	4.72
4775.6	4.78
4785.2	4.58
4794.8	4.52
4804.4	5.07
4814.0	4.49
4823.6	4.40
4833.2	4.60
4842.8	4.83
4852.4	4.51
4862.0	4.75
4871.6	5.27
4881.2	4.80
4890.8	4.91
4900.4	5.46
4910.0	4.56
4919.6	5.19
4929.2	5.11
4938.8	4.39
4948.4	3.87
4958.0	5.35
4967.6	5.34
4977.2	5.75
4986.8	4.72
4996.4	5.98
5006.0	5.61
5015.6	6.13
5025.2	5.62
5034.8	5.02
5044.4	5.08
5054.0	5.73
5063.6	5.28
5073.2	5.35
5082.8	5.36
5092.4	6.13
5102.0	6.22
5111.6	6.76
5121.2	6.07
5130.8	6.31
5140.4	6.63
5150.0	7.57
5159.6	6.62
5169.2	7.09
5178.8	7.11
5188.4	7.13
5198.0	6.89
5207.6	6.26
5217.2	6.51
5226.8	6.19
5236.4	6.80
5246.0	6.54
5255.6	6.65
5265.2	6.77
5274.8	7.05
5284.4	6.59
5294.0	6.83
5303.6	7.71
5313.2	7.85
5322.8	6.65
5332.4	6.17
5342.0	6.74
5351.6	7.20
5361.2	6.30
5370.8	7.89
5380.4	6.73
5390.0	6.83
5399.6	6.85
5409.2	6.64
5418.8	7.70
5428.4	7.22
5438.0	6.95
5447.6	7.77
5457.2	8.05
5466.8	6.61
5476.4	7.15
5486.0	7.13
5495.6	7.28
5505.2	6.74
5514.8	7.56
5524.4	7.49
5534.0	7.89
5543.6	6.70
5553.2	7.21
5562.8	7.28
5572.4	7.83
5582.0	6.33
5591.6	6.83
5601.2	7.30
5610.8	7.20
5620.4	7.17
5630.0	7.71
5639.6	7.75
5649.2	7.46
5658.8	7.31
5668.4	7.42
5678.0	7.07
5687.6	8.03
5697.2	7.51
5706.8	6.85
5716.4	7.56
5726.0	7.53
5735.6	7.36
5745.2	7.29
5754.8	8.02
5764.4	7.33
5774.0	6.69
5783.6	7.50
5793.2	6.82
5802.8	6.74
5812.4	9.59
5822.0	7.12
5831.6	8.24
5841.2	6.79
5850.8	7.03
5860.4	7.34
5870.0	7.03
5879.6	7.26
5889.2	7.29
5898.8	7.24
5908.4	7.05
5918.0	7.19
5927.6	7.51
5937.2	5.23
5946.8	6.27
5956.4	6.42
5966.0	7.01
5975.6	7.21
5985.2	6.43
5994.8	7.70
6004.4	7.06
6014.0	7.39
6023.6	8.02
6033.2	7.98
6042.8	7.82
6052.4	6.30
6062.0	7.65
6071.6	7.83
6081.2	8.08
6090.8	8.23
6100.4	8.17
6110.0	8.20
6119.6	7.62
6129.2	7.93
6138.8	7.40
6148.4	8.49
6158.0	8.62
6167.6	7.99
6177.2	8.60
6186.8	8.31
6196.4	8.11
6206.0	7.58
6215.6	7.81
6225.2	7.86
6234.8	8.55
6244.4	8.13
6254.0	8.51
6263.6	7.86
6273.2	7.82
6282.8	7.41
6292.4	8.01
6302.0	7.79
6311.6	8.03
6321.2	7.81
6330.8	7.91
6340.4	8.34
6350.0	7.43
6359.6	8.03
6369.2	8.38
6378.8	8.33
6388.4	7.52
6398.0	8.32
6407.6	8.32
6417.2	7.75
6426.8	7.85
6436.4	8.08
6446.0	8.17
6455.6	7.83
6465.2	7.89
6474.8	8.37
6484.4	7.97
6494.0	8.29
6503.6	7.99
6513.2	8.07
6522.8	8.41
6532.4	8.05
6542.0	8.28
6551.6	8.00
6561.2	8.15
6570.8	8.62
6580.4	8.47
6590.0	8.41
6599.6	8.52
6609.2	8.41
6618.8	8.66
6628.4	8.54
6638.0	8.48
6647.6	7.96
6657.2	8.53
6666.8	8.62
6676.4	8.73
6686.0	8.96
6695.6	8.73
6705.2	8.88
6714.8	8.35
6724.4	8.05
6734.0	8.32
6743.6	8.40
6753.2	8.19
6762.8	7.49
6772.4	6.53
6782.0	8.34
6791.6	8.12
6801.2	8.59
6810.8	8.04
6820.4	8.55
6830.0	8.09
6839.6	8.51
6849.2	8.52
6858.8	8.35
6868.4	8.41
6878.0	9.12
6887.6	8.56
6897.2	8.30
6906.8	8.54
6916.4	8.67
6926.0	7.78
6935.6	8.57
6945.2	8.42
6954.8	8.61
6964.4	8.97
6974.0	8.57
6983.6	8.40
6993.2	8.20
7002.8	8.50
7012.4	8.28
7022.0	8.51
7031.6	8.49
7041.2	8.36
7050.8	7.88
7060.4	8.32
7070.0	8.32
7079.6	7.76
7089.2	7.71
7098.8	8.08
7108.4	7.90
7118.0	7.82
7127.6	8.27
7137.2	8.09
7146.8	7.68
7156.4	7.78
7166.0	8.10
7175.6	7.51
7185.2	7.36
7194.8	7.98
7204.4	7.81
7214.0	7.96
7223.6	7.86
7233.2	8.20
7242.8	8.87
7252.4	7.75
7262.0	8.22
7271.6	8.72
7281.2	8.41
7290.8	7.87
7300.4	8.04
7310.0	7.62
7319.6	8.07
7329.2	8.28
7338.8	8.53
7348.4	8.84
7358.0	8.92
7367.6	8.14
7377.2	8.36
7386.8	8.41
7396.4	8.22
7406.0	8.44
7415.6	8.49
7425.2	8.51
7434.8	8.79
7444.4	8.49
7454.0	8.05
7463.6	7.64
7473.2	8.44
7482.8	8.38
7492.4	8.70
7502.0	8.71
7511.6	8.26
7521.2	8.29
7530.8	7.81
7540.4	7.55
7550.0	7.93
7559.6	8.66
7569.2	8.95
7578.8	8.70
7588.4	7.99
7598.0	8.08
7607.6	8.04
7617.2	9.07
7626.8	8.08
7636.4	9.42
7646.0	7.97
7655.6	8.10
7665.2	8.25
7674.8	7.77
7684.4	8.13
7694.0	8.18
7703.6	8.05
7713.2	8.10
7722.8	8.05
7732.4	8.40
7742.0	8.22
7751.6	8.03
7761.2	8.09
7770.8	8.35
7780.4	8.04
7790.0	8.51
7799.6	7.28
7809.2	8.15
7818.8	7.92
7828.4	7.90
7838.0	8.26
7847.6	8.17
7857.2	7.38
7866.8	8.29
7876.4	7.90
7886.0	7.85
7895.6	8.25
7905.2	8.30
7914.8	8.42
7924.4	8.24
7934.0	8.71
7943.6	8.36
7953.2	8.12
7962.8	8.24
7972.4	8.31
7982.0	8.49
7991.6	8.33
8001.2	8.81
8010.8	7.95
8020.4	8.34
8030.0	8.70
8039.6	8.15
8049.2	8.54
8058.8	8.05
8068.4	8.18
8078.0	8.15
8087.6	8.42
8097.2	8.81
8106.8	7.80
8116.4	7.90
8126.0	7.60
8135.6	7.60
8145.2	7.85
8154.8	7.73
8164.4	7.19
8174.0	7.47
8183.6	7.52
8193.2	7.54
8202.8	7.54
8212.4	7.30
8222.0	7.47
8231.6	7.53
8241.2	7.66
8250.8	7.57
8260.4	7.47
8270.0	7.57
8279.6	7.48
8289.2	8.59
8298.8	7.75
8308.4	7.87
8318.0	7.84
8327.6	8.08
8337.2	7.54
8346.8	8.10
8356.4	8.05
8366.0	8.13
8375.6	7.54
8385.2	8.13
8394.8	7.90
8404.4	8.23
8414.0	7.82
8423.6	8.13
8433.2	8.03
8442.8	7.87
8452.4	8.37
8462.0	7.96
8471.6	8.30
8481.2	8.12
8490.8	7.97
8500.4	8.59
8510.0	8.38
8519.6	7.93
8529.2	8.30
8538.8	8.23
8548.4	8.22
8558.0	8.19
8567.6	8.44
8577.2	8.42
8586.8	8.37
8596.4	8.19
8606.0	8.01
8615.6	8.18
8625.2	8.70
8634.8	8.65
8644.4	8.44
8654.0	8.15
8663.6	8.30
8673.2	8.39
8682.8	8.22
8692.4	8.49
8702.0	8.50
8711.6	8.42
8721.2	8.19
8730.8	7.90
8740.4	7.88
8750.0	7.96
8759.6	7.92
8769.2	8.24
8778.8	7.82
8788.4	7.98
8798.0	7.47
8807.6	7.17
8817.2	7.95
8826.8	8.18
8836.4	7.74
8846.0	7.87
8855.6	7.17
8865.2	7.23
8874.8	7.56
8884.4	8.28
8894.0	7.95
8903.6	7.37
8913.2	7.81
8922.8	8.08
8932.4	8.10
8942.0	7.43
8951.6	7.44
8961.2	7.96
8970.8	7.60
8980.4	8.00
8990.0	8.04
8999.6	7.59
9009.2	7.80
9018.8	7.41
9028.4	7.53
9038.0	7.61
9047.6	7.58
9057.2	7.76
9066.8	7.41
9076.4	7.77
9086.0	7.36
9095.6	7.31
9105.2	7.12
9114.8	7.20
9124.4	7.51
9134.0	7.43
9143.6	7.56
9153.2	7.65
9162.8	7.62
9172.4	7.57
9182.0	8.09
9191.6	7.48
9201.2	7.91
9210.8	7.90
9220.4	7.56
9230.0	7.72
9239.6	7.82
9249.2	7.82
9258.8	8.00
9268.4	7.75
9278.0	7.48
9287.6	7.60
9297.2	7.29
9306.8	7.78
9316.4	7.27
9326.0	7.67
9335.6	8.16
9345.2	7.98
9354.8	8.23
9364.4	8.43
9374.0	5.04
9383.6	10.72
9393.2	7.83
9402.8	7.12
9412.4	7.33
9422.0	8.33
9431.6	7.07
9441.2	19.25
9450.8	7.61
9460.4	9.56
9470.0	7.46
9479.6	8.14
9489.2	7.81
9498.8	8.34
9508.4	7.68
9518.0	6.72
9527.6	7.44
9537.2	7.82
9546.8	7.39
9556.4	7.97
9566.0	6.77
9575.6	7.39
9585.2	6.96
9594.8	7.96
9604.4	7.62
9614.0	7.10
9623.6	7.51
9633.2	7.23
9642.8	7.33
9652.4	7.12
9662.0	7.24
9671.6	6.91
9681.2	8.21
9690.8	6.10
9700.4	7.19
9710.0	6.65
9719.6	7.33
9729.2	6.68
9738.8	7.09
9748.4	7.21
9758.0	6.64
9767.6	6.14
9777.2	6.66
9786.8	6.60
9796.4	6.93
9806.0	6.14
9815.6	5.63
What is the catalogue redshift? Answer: 0.149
